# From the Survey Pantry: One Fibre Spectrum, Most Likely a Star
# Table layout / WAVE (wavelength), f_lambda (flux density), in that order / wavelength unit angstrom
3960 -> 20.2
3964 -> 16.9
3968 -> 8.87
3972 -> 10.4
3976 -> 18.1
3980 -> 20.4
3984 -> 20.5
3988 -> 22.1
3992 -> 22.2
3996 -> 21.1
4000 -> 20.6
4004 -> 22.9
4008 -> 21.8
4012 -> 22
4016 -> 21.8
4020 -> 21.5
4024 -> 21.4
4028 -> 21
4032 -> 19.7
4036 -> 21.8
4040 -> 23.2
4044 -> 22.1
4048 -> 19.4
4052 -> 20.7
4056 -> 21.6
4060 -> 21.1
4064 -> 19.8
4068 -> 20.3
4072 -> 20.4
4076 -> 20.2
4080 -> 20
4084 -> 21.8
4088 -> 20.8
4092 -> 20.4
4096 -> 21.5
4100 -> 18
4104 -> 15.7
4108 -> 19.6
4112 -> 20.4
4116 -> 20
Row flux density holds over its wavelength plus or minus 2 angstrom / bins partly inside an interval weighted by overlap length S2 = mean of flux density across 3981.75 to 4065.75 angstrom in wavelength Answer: 21.3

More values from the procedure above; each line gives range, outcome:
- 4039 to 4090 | 20.8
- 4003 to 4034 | 21.5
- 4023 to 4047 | 21.4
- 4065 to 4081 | 20.2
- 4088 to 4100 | 20.4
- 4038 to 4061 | 21.4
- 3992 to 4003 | 21.3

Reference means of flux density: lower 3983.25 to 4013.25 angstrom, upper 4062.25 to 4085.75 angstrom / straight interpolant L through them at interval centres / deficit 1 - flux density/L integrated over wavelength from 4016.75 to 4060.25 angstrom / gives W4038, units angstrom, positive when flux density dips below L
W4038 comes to -0.5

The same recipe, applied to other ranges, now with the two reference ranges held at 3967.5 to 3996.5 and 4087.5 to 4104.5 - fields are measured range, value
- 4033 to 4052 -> -2.5 angstrom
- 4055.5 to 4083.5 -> -1.9 angstrom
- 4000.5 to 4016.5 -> -3.0 angstrom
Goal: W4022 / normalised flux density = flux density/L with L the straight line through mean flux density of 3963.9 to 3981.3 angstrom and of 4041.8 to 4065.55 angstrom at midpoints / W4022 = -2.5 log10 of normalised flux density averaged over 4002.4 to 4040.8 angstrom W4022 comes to -0.18 mag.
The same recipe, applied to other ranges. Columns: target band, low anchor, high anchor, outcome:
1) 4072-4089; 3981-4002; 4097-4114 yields -0.08 mag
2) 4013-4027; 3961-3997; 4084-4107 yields -0.17 mag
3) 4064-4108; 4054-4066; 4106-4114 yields 0.03 mag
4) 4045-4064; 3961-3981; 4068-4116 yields -0.13 mag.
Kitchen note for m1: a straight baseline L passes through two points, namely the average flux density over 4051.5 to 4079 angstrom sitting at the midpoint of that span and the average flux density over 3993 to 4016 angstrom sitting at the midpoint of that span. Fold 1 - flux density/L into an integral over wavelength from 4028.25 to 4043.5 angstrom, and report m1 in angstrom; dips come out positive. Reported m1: -0.3 angstrom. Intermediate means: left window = 21.7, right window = 20.6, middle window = 21.6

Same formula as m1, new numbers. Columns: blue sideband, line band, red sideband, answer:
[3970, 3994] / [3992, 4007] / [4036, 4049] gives -1.4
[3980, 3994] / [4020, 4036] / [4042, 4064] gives 0.1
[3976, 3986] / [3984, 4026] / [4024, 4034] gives -2.9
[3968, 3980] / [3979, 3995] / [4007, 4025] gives -4.5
